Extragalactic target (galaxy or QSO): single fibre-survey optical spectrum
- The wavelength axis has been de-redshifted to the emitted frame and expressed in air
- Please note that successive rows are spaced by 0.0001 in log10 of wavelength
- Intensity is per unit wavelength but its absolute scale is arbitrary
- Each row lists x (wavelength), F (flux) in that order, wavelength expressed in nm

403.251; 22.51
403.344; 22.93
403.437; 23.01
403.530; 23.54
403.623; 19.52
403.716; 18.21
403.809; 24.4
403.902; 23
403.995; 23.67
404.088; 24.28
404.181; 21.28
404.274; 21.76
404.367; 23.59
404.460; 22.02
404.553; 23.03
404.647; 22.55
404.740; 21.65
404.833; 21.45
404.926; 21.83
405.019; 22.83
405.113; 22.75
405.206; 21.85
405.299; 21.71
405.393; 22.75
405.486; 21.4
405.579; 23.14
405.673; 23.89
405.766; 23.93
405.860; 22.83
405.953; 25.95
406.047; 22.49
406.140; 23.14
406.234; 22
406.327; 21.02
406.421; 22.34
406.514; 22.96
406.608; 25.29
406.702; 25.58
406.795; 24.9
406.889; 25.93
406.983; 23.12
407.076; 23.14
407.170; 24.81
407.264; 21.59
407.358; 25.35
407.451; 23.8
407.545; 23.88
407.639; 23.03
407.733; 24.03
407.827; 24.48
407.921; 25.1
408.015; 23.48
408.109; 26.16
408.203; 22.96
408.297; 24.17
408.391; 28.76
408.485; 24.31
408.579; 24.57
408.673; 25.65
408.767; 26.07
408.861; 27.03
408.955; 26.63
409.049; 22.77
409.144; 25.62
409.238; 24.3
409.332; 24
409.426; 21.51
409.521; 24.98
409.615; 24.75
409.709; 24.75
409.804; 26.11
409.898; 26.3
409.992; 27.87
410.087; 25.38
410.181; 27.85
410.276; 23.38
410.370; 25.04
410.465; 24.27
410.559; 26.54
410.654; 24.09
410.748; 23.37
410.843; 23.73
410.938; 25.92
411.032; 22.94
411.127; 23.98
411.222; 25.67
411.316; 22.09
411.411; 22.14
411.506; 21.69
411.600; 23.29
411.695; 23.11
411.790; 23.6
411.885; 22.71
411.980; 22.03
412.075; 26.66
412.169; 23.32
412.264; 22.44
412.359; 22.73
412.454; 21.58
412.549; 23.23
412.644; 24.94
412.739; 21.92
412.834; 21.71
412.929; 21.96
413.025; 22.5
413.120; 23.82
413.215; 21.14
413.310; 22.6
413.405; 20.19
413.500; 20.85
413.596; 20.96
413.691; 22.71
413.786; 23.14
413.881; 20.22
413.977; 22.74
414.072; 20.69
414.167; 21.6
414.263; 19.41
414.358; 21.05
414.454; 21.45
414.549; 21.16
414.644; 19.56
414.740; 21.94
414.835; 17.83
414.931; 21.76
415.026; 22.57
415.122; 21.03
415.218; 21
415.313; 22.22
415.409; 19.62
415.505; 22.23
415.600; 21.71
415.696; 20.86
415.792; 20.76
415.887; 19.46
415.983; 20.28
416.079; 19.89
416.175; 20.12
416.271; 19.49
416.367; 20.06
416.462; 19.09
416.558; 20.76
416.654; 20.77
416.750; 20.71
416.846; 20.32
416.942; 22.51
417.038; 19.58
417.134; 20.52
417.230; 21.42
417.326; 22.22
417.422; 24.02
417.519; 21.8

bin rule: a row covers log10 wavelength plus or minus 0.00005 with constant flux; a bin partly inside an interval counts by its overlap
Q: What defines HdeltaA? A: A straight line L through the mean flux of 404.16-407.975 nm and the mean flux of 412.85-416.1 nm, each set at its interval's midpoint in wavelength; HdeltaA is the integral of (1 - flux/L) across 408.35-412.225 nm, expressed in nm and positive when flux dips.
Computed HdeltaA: -0.417 nm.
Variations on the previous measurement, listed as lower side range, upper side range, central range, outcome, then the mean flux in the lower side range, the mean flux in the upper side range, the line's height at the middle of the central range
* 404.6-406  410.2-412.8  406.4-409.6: -0.19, 22.7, 23.6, 23.1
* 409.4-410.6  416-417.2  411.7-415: 0.12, 25.3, 20.3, 22.8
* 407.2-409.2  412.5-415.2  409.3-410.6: -0.08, 24.7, 21.6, 23.8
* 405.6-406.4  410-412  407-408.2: -0.03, 23.1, 24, 23.4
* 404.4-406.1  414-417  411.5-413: -0.11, 22.7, 20.7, 21.3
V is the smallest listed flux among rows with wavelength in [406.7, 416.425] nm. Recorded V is 17.83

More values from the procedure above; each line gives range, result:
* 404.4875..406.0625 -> 21.4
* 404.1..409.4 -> 21.02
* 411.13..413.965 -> 20.19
